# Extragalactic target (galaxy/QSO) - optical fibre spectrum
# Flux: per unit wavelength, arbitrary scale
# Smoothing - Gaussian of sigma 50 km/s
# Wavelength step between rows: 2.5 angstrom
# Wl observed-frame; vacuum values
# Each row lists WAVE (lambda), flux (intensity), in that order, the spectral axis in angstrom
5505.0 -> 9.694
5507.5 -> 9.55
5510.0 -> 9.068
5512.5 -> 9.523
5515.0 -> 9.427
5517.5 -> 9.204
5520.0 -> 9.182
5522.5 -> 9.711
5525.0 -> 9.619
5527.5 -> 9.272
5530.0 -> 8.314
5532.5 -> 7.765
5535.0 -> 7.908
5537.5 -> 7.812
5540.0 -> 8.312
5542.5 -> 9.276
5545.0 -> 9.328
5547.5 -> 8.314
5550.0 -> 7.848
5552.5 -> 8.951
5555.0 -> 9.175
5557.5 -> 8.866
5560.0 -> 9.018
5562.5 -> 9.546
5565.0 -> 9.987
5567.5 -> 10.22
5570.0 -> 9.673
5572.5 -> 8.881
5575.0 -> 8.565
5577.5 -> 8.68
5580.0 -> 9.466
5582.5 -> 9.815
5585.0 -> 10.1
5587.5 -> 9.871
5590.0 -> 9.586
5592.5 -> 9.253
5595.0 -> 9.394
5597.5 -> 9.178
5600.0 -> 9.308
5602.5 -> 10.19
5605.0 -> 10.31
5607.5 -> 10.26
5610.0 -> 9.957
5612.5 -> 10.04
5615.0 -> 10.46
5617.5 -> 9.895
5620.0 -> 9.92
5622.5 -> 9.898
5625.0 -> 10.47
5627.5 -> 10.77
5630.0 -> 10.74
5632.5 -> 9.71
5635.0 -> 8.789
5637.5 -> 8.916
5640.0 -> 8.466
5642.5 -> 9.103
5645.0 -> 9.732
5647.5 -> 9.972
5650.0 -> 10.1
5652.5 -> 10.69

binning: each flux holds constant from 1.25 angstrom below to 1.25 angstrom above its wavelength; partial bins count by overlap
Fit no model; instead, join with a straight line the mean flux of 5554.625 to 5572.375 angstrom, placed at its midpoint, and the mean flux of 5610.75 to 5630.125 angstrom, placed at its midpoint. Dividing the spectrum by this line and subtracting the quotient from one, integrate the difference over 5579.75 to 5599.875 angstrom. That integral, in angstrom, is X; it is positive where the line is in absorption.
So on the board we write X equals 0.5 angstrom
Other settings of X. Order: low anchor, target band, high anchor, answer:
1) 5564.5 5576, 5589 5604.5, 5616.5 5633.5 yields 0.5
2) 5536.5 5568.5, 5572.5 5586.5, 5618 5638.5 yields 0.0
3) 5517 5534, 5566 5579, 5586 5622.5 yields 0.4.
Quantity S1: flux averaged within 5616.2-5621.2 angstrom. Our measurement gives 9.91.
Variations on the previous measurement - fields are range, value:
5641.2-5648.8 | 9.6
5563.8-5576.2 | 9.47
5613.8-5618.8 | 10.2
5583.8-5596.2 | 9.64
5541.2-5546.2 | 9.29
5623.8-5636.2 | 10.1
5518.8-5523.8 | 9.45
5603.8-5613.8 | 10.1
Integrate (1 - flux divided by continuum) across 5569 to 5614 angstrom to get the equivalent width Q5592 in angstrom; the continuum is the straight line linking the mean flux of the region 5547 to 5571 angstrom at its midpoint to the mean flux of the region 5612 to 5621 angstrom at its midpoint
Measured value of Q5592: 0.49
